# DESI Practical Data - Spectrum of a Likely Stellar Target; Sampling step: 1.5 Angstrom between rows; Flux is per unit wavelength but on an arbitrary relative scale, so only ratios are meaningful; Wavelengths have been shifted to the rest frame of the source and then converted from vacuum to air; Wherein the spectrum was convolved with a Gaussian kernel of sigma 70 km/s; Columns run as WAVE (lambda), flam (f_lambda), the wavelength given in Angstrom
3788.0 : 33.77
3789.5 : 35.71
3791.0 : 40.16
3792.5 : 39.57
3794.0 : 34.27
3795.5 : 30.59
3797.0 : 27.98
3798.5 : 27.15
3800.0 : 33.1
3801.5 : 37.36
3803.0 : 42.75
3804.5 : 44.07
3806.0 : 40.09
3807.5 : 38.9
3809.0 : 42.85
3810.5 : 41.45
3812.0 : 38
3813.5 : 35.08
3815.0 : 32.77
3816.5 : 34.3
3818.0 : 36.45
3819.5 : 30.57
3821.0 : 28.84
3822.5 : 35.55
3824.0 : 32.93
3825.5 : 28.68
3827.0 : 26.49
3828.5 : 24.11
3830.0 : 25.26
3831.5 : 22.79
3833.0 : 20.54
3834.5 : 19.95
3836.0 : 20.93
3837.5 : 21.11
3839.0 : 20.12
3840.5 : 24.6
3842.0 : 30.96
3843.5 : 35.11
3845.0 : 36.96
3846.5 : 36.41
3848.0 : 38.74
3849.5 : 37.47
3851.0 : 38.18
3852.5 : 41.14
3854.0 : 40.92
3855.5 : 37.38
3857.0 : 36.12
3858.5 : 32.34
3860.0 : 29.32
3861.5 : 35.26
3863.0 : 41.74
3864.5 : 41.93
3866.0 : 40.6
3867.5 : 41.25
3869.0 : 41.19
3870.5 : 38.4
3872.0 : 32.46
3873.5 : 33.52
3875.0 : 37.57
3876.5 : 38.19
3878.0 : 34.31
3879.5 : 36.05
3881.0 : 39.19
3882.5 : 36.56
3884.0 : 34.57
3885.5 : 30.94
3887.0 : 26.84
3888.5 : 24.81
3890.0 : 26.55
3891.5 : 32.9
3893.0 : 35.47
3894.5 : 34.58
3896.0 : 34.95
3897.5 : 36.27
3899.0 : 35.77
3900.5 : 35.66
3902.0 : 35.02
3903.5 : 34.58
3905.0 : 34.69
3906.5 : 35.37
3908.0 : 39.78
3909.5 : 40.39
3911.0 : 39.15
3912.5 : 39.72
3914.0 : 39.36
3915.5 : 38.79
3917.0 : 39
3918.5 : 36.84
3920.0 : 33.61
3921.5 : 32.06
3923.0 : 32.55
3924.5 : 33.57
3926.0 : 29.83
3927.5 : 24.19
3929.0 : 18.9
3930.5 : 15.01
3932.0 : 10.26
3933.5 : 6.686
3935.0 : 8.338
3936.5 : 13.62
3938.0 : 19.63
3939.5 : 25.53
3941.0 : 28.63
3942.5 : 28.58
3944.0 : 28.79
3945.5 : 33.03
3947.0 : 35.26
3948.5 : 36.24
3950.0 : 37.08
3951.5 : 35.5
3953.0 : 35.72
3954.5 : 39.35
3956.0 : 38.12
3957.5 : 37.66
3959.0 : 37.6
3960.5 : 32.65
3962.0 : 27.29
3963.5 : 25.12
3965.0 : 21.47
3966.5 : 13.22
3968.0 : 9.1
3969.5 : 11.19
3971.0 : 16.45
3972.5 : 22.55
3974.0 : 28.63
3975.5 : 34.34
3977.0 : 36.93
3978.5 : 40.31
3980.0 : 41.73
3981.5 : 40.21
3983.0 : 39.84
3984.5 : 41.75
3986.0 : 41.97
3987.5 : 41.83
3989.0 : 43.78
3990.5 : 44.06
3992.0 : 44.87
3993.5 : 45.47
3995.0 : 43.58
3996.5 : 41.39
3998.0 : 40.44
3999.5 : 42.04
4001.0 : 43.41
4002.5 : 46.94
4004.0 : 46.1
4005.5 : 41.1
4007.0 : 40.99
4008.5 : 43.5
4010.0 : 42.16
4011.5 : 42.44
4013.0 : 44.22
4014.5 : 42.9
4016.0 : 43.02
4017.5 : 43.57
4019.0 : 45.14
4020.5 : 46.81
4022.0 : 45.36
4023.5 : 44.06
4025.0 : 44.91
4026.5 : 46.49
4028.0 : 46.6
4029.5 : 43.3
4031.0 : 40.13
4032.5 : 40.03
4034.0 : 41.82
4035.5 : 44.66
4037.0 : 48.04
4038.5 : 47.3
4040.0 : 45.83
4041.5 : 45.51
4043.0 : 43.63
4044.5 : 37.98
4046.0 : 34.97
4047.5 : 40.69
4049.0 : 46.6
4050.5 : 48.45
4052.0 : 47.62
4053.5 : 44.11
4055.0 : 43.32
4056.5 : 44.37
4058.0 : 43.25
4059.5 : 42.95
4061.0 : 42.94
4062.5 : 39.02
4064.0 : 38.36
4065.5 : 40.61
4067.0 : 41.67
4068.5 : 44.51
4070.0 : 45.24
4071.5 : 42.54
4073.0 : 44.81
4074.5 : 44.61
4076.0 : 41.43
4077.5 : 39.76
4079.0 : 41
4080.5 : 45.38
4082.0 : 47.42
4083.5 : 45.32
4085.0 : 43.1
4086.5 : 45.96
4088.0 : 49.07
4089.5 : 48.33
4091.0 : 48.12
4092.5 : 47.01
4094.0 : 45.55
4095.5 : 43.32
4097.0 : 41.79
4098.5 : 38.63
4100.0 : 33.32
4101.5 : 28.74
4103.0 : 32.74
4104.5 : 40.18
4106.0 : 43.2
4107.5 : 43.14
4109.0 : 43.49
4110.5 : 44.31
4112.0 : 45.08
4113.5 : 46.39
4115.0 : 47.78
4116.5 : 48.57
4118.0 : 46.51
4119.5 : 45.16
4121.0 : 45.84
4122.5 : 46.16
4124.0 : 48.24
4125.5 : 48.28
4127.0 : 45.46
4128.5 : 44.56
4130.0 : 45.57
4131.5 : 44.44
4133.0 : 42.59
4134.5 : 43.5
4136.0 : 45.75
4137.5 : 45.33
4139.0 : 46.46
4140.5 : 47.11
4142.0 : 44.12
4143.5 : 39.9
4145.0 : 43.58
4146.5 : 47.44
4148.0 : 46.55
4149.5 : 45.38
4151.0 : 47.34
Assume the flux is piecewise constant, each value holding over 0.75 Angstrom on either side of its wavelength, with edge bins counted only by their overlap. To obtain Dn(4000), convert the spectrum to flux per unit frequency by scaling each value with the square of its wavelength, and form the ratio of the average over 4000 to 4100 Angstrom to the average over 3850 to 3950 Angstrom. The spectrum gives 1.44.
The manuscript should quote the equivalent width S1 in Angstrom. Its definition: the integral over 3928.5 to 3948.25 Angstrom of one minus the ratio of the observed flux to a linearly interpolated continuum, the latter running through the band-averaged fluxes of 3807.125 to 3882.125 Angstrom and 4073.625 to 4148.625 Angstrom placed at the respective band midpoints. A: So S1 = 8.5 Angstrom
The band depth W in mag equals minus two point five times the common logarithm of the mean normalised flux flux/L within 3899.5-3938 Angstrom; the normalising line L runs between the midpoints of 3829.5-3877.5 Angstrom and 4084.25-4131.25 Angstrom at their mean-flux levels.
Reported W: 0.21 mag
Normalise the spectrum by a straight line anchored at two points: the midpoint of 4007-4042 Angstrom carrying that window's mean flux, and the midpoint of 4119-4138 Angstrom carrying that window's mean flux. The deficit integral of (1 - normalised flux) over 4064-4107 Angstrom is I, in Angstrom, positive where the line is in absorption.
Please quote 2.3 Angstrom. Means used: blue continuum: 44.2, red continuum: 45.5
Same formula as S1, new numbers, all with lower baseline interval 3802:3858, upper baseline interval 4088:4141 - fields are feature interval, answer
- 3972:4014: -1.83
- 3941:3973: 7.72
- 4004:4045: -3.32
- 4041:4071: -0.70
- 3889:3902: 0.59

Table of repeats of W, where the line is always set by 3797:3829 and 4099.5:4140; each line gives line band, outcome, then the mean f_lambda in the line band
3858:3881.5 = -0.02 mag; 37.1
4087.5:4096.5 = -0.09 mag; 46.7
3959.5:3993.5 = 0.23 mag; 32.1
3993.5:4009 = -0.07 mag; 43.1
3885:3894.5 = 0.23 mag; 29.9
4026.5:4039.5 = -0.07 mag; 44.2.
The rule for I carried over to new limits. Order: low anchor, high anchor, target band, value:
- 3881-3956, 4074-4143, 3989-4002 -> -2.5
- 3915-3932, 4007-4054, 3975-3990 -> -1.2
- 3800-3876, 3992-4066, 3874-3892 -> 1.5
